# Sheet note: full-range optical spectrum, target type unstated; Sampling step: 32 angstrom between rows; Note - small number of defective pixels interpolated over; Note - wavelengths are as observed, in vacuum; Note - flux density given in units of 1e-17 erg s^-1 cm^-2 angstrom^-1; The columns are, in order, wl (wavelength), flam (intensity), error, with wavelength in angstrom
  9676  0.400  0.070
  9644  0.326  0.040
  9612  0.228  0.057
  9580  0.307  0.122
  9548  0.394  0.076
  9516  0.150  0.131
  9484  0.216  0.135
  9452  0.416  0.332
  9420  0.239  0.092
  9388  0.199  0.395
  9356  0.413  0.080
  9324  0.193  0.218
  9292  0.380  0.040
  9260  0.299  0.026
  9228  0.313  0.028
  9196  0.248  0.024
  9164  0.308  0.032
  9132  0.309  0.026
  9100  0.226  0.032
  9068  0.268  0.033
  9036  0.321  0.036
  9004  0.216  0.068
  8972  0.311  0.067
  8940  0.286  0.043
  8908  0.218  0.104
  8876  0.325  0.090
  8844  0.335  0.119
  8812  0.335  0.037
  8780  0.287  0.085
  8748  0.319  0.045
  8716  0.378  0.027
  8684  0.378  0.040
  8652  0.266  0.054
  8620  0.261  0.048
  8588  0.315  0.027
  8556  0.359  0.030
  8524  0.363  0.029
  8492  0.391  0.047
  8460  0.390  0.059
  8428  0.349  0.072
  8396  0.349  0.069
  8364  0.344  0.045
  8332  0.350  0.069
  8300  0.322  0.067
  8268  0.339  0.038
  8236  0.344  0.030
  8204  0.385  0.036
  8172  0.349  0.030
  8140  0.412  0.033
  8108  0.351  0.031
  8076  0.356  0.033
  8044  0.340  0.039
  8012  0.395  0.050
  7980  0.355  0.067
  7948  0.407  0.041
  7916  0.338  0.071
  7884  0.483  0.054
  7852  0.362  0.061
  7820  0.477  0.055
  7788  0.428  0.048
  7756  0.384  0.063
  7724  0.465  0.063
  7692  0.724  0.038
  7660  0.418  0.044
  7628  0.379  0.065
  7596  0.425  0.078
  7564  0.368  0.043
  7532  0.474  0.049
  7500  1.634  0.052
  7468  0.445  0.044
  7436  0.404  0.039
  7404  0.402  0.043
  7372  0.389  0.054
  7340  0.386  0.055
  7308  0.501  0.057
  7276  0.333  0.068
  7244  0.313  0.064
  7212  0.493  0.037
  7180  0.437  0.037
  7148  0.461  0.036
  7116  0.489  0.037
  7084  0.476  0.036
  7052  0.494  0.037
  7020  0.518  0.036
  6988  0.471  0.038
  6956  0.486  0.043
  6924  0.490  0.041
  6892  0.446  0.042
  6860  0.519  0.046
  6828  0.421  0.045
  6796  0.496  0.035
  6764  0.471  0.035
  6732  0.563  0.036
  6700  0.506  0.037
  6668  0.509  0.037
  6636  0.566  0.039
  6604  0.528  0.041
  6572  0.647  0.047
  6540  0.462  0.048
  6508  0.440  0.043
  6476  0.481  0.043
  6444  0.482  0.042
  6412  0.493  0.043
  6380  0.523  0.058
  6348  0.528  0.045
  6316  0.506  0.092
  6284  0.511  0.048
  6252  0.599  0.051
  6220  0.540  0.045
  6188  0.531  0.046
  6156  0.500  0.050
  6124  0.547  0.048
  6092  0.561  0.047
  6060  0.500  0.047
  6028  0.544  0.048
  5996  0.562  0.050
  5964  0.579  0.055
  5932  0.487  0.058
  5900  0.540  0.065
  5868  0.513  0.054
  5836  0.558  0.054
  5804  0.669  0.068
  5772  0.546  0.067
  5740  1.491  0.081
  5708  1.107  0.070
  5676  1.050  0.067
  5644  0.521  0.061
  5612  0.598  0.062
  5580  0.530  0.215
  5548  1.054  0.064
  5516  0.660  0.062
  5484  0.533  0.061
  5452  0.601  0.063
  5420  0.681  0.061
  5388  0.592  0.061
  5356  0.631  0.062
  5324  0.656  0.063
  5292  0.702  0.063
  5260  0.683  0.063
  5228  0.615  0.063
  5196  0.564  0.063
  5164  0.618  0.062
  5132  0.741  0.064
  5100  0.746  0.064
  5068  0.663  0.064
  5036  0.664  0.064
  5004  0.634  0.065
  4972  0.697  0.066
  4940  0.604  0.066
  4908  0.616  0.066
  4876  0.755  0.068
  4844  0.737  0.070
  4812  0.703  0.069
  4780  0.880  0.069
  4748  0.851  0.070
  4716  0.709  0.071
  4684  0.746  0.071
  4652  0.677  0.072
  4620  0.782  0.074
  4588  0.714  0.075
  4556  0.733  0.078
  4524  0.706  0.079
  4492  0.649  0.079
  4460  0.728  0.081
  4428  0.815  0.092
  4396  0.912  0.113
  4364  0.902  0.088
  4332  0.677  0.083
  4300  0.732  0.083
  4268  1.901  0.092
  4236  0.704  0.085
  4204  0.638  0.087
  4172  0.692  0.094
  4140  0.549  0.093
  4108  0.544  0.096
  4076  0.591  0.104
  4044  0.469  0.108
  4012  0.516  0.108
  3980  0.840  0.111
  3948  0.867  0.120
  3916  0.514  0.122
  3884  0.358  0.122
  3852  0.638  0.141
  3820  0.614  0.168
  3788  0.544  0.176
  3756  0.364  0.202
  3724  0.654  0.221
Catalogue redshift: 0.14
